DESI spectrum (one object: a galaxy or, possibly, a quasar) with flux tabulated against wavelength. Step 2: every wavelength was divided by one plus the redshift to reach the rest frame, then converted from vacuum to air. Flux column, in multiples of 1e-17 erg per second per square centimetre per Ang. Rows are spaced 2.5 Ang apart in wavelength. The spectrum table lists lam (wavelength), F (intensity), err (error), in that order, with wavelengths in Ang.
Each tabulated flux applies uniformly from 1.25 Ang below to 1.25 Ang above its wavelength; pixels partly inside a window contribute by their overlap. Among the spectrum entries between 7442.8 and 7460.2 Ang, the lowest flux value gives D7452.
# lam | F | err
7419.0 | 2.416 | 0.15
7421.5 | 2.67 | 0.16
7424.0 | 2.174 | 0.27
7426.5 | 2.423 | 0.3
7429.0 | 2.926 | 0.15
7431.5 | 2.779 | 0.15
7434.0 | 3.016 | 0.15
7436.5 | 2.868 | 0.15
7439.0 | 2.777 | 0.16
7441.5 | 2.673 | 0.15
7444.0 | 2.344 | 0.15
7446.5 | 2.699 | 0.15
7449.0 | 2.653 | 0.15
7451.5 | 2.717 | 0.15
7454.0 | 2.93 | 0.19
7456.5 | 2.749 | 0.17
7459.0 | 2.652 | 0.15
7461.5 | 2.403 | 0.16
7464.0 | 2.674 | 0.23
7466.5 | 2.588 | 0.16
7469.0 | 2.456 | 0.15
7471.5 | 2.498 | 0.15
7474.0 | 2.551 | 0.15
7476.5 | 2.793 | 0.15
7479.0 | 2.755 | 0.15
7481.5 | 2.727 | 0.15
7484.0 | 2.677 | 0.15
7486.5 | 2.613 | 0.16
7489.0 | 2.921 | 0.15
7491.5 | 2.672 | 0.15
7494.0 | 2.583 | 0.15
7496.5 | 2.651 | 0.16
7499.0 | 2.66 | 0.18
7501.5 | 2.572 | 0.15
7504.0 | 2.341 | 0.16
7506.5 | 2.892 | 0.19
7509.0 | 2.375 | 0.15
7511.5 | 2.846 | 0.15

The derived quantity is 2.344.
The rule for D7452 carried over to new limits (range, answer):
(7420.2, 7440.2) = 2.174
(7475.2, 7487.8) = 2.613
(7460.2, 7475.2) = 2.403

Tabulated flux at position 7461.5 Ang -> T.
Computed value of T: 2.403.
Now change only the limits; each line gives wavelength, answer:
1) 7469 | 2.456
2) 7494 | 2.583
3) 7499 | 2.66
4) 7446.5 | 2.699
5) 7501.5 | 2.572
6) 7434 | 3.016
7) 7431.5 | 2.779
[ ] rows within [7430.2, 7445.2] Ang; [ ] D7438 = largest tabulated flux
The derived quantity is 3.016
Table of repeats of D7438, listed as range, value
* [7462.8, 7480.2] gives 2.793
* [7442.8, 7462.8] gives 2.93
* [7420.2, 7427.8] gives 2.67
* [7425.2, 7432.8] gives 2.926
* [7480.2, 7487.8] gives 2.727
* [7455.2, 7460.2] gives 2.749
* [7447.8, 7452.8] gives 2.717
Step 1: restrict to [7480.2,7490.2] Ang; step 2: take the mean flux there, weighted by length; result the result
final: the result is 2.73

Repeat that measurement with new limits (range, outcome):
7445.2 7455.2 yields 2.75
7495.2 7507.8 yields 2.62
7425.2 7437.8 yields 2.8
